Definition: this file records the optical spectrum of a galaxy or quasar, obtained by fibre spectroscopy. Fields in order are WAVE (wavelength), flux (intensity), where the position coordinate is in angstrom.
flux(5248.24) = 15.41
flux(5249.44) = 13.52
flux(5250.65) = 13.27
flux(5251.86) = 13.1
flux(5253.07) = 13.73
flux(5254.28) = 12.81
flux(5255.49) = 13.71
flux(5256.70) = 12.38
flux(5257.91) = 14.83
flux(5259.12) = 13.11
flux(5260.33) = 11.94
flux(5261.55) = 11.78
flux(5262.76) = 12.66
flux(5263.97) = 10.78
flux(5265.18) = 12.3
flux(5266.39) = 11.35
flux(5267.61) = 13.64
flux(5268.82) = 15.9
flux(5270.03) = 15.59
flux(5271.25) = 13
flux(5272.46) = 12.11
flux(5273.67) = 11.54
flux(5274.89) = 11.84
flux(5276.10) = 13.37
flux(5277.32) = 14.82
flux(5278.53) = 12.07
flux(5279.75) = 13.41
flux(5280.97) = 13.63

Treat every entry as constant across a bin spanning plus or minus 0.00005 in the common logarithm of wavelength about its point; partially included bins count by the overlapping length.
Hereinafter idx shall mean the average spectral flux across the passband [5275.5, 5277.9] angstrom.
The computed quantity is 14.1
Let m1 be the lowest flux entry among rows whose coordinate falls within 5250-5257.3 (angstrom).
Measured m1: 12.38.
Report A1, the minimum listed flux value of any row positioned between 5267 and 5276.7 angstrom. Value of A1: 11.54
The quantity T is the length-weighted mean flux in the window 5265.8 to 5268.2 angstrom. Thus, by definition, 12.5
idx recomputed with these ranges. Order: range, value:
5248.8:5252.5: 13.3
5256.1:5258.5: 13.6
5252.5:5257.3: 13.2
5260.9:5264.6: 11.7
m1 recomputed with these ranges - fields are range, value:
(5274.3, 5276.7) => 11.84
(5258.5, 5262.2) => 11.78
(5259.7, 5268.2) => 10.78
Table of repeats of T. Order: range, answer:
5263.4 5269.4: 12.8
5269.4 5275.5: 12.8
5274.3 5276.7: 12.6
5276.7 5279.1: 13.5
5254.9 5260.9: 13.2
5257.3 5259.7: 14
